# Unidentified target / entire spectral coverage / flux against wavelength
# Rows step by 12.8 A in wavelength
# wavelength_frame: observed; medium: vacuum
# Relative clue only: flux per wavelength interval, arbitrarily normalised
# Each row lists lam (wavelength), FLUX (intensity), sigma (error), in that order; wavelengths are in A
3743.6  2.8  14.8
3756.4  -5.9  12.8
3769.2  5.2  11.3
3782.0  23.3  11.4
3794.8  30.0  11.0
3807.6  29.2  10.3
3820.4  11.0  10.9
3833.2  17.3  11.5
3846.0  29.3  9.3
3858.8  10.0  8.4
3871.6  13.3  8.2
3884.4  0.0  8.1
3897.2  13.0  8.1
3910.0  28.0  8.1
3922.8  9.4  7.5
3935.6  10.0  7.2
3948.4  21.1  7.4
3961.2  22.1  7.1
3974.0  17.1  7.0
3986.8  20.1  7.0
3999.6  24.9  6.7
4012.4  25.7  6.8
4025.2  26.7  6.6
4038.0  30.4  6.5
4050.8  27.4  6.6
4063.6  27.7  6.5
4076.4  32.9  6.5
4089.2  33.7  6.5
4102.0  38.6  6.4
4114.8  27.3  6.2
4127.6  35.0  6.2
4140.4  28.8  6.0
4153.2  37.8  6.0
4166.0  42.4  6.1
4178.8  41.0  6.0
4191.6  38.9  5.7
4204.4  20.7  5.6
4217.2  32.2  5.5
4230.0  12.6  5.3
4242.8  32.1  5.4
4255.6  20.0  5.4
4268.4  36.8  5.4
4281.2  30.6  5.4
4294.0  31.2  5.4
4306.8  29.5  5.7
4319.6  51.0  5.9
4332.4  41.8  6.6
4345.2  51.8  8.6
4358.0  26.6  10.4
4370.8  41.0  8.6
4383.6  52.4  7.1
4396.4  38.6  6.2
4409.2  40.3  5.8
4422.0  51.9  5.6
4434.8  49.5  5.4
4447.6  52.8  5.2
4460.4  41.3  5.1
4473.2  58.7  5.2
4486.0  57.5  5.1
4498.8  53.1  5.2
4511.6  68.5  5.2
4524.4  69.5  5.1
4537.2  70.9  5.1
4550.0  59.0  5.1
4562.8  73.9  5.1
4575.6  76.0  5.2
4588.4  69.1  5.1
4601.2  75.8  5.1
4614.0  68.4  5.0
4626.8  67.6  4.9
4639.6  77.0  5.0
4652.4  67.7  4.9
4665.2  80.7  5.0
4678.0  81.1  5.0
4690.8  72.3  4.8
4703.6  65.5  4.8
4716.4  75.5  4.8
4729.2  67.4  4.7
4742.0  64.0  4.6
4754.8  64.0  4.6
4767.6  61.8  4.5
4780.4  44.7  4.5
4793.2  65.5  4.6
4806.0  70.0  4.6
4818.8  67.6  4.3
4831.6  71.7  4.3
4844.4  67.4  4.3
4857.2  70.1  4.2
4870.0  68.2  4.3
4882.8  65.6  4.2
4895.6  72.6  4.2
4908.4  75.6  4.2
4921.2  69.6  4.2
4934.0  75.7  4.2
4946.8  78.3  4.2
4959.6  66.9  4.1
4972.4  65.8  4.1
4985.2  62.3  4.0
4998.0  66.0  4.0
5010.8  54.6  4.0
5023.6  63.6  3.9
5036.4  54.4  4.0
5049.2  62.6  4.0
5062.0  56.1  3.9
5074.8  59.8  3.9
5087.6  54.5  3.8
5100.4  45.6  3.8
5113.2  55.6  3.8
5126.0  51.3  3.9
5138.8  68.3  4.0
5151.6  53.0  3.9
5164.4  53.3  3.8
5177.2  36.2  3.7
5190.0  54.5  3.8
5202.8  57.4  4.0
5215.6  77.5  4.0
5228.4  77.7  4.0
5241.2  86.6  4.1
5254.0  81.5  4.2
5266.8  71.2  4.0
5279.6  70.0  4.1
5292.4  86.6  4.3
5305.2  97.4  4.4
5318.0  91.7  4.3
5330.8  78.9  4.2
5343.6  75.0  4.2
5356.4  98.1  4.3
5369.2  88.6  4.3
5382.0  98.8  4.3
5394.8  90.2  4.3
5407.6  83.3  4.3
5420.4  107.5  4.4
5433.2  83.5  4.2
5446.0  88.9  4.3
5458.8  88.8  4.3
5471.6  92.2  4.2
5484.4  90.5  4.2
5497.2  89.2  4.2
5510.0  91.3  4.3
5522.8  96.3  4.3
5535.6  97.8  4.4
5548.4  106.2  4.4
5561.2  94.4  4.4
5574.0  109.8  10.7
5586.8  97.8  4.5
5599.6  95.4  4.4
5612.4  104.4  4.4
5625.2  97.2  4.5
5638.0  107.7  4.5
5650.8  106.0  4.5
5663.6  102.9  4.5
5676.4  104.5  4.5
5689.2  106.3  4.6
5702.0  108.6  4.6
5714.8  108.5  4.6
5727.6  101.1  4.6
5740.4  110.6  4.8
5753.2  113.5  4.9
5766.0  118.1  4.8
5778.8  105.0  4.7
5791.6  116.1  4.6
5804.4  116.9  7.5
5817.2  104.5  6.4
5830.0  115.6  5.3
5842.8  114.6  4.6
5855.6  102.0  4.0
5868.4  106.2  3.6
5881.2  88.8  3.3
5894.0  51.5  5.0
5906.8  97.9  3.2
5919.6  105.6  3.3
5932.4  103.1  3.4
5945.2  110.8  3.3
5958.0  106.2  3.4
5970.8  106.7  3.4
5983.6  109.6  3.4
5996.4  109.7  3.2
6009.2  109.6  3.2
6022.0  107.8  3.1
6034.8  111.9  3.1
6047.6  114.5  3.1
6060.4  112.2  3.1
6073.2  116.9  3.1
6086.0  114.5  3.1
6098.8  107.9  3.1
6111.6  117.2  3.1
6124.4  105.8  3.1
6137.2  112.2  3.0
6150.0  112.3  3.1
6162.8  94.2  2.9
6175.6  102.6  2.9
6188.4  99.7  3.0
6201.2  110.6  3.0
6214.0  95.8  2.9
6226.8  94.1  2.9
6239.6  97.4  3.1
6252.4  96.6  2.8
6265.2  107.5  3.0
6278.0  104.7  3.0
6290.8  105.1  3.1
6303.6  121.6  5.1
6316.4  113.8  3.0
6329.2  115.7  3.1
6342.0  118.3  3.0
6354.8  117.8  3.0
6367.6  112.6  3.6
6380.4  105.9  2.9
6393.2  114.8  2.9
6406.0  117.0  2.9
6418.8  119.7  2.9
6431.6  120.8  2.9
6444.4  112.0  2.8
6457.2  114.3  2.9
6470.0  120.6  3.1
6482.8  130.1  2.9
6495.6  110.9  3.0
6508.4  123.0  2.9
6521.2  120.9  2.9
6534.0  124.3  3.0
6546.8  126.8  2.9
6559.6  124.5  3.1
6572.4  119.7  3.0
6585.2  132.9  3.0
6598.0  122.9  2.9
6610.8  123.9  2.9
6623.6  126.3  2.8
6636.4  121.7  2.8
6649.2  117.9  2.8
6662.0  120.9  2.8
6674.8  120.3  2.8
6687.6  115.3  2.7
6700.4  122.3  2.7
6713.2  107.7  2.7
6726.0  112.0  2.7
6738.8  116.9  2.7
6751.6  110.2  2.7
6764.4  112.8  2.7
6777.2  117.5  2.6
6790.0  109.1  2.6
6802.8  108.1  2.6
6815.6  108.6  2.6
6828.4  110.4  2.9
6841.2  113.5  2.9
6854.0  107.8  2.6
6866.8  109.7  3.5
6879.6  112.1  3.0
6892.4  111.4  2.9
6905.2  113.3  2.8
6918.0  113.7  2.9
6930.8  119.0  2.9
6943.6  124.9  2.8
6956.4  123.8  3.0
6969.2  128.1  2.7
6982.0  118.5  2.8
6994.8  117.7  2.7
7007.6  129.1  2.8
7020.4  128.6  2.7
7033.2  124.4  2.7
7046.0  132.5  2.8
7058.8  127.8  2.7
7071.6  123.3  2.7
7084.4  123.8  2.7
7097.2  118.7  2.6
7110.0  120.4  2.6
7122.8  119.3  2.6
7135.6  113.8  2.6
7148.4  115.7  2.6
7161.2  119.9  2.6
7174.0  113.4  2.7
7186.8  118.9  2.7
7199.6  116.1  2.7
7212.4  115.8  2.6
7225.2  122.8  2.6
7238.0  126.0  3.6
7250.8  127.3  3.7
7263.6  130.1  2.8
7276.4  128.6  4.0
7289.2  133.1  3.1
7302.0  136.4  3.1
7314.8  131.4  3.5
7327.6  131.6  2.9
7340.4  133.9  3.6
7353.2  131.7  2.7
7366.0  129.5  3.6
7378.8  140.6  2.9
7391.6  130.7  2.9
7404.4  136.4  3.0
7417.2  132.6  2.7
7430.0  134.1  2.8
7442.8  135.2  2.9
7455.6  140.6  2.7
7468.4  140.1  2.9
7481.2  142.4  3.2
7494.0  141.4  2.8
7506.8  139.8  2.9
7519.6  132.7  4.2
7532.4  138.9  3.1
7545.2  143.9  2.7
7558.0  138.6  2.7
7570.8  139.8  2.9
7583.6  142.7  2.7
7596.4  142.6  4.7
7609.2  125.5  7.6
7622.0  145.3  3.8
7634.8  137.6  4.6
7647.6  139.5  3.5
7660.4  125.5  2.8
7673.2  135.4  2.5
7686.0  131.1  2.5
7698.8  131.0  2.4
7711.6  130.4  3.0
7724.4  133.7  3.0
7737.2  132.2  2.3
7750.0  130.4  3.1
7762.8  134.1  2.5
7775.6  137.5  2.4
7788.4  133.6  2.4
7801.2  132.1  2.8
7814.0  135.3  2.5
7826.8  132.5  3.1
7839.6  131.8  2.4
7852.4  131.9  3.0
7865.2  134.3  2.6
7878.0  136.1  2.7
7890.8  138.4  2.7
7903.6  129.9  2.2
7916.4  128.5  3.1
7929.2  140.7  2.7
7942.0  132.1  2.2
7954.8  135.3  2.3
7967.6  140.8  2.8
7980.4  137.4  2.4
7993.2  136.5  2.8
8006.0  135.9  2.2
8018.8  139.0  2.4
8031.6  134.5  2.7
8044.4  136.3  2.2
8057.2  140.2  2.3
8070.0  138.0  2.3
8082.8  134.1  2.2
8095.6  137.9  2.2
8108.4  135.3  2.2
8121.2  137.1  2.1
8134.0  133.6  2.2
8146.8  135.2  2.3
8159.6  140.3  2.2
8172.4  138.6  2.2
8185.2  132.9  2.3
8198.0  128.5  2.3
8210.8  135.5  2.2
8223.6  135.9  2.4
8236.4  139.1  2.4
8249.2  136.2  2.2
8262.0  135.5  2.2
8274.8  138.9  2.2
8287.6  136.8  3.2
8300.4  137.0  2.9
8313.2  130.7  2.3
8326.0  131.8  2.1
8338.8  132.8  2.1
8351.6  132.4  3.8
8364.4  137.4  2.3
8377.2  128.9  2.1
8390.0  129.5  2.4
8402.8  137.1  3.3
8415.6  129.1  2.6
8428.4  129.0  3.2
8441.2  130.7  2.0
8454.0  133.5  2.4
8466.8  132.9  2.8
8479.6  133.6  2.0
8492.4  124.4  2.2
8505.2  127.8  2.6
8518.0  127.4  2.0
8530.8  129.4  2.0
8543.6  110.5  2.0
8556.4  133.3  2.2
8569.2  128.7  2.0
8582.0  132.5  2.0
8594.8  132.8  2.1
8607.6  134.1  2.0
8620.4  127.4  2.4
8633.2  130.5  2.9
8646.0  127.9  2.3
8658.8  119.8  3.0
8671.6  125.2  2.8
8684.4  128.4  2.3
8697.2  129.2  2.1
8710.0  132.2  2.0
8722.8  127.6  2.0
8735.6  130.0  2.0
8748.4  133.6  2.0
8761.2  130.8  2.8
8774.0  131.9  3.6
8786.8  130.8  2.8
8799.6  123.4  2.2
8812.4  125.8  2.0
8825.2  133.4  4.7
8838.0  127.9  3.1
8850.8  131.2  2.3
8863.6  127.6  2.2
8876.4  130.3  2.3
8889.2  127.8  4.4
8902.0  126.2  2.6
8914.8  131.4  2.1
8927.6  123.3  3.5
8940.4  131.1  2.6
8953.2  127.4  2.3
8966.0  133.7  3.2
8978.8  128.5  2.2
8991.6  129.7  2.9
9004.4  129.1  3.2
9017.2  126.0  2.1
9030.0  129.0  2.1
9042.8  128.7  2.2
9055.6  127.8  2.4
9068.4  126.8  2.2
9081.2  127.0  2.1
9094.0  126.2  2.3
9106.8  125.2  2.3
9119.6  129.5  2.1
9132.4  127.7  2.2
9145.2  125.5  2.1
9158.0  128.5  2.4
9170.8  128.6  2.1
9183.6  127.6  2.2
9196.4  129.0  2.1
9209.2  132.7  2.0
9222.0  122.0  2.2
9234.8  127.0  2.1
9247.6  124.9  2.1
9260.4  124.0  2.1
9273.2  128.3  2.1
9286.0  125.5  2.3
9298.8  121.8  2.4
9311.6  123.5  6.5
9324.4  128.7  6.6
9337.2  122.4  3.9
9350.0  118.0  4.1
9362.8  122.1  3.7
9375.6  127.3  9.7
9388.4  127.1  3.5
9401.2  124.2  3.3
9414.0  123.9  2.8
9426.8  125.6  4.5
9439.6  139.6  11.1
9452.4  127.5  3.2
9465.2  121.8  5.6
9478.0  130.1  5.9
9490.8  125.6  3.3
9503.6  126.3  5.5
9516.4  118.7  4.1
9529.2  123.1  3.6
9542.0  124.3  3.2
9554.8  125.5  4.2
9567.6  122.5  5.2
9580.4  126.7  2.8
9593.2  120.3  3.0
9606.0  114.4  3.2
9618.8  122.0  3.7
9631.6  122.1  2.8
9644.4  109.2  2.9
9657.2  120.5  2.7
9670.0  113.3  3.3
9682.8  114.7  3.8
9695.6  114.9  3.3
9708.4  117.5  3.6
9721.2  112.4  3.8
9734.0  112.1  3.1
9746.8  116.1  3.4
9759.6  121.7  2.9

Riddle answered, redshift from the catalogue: 0.000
